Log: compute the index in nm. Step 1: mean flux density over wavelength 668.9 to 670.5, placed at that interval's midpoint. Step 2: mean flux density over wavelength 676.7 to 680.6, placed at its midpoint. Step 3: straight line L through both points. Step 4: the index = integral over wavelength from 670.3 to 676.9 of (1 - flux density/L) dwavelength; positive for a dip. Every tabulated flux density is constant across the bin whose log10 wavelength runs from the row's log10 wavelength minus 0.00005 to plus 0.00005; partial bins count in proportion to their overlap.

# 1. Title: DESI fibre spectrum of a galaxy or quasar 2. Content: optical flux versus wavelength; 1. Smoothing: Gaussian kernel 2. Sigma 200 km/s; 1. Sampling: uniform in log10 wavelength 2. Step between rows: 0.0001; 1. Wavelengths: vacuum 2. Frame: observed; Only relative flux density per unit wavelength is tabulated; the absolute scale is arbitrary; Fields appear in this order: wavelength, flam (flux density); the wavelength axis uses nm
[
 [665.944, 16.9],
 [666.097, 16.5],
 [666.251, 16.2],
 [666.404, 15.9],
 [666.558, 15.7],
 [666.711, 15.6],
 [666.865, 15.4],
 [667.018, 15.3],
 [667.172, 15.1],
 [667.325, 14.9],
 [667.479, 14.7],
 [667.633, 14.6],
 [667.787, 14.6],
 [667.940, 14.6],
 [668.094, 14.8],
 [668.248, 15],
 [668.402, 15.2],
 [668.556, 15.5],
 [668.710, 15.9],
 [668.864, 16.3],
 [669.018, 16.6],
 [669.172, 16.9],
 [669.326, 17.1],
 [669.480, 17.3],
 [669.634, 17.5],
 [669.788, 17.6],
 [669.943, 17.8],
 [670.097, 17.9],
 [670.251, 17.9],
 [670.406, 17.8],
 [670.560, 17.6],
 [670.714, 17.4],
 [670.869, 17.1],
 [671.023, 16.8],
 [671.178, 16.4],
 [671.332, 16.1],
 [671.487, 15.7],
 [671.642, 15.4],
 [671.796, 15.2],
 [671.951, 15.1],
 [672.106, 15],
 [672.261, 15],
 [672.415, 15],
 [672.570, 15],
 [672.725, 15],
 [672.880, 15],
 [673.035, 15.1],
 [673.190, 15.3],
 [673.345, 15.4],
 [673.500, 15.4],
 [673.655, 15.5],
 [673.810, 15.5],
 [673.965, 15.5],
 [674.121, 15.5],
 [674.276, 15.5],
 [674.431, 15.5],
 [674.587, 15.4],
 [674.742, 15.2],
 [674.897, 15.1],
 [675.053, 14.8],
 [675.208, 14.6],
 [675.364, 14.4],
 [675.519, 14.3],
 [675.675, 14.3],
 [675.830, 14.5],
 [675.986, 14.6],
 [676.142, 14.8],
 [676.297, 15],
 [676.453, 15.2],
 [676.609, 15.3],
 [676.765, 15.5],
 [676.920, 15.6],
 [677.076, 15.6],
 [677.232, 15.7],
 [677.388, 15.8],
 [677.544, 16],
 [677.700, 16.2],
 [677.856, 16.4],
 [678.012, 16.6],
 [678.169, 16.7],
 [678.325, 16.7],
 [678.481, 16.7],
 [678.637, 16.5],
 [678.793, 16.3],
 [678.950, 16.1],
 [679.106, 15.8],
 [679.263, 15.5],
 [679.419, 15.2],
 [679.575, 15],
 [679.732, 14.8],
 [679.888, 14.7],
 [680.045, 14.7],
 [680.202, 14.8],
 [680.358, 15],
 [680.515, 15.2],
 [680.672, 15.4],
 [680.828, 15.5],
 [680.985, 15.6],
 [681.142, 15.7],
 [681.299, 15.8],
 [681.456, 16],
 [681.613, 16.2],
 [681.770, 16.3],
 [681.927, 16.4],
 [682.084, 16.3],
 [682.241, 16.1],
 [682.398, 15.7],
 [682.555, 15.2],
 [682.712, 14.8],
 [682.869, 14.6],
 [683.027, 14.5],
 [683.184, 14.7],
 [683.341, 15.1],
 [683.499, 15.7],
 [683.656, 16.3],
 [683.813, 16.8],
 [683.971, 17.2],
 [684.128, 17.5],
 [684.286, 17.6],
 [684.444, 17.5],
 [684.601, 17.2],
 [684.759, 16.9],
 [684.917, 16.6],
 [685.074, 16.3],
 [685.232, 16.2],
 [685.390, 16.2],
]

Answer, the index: 0.49 nm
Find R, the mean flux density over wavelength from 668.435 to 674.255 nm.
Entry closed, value 16.1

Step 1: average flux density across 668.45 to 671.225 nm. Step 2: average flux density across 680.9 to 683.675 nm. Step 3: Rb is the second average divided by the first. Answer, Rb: 0.91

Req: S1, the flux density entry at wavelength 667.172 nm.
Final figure 15.1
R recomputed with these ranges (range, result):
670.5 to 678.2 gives 15.5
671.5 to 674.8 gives 15.3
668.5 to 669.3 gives 16.3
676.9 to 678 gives 16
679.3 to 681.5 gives 15.2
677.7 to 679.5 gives 16.2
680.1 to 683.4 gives 15.5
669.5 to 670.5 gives 17.7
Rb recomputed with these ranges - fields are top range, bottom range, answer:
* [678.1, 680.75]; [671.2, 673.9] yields 1.02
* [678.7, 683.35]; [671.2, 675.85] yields 1.02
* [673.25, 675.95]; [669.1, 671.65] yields 0.88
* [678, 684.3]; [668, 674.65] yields 0.98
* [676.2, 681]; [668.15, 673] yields 0.96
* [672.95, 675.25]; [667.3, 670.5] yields 0.94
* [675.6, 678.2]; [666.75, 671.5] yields 0.95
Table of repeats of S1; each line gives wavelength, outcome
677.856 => 16.4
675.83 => 14.5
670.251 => 17.9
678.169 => 16.7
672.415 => 15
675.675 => 14.3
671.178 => 16.4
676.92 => 15.6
